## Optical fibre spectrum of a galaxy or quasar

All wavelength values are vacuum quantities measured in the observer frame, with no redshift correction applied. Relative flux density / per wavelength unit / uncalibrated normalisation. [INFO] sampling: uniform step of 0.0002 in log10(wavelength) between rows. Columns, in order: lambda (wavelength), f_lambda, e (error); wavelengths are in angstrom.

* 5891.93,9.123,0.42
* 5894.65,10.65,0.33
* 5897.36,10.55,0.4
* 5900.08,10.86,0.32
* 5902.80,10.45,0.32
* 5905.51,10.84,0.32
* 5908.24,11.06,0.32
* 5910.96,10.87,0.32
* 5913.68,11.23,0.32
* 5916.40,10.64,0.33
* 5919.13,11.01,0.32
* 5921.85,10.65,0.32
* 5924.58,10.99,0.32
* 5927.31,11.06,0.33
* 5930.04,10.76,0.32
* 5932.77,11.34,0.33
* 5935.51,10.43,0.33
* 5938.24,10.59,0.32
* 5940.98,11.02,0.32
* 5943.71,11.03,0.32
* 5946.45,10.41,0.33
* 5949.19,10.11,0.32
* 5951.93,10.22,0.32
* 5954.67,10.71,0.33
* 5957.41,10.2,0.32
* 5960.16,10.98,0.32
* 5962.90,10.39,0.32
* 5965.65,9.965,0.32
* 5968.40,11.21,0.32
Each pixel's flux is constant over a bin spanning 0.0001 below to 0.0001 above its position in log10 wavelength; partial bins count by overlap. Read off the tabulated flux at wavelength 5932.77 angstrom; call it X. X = 11.34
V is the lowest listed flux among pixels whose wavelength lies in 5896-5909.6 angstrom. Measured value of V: 10.45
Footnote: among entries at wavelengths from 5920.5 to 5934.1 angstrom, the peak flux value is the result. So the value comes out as 11.34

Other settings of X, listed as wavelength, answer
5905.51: 10.84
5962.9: 10.39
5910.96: 10.87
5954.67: 10.71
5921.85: 10.65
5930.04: 10.76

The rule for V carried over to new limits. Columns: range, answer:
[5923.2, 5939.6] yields 10.43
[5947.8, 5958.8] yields 10.11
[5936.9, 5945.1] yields 10.59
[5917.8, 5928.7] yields 10.65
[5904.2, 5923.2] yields 10.64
